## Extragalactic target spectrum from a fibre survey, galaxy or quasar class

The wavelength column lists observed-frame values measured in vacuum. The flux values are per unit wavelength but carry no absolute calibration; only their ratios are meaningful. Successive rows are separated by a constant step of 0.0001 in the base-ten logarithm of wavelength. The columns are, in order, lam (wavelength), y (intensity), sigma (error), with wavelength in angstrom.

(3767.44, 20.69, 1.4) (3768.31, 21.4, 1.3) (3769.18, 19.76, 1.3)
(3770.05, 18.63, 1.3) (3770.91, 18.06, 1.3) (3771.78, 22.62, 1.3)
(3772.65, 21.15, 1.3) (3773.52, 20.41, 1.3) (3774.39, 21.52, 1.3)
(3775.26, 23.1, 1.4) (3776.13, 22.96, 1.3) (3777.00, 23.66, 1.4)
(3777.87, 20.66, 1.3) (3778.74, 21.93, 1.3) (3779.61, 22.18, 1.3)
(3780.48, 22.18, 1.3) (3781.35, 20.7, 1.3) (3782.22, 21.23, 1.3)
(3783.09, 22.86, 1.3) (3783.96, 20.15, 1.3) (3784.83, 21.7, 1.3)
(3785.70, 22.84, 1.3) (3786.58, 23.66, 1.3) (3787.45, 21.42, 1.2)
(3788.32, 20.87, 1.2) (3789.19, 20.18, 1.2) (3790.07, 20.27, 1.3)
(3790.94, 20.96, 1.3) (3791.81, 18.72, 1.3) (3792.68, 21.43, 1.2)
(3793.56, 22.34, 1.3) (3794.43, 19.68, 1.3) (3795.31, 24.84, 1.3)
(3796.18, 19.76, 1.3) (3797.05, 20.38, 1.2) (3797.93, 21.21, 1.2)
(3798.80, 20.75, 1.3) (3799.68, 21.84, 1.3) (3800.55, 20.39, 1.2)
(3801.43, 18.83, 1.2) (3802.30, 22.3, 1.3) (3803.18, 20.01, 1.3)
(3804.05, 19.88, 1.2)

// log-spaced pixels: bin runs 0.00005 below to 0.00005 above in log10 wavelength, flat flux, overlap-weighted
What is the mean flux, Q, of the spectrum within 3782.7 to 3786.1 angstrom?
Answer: 21.9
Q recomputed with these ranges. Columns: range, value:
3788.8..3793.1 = 20.3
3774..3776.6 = 22.5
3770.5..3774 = 20.6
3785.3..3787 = 23.1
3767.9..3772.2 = 20.1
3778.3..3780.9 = 22.1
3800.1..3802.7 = 20.5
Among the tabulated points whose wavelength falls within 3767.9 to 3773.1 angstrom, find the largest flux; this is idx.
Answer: 22.62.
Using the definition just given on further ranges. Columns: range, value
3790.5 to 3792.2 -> 20.96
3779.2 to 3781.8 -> 22.18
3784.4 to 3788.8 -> 23.66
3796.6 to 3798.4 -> 21.21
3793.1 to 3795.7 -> 24.84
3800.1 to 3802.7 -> 22.3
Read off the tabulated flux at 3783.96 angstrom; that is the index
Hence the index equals 20.15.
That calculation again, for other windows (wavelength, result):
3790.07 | 20.27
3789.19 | 20.18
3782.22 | 21.23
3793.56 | 22.34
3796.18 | 19.76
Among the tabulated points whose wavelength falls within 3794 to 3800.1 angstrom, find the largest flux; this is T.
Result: 24.84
